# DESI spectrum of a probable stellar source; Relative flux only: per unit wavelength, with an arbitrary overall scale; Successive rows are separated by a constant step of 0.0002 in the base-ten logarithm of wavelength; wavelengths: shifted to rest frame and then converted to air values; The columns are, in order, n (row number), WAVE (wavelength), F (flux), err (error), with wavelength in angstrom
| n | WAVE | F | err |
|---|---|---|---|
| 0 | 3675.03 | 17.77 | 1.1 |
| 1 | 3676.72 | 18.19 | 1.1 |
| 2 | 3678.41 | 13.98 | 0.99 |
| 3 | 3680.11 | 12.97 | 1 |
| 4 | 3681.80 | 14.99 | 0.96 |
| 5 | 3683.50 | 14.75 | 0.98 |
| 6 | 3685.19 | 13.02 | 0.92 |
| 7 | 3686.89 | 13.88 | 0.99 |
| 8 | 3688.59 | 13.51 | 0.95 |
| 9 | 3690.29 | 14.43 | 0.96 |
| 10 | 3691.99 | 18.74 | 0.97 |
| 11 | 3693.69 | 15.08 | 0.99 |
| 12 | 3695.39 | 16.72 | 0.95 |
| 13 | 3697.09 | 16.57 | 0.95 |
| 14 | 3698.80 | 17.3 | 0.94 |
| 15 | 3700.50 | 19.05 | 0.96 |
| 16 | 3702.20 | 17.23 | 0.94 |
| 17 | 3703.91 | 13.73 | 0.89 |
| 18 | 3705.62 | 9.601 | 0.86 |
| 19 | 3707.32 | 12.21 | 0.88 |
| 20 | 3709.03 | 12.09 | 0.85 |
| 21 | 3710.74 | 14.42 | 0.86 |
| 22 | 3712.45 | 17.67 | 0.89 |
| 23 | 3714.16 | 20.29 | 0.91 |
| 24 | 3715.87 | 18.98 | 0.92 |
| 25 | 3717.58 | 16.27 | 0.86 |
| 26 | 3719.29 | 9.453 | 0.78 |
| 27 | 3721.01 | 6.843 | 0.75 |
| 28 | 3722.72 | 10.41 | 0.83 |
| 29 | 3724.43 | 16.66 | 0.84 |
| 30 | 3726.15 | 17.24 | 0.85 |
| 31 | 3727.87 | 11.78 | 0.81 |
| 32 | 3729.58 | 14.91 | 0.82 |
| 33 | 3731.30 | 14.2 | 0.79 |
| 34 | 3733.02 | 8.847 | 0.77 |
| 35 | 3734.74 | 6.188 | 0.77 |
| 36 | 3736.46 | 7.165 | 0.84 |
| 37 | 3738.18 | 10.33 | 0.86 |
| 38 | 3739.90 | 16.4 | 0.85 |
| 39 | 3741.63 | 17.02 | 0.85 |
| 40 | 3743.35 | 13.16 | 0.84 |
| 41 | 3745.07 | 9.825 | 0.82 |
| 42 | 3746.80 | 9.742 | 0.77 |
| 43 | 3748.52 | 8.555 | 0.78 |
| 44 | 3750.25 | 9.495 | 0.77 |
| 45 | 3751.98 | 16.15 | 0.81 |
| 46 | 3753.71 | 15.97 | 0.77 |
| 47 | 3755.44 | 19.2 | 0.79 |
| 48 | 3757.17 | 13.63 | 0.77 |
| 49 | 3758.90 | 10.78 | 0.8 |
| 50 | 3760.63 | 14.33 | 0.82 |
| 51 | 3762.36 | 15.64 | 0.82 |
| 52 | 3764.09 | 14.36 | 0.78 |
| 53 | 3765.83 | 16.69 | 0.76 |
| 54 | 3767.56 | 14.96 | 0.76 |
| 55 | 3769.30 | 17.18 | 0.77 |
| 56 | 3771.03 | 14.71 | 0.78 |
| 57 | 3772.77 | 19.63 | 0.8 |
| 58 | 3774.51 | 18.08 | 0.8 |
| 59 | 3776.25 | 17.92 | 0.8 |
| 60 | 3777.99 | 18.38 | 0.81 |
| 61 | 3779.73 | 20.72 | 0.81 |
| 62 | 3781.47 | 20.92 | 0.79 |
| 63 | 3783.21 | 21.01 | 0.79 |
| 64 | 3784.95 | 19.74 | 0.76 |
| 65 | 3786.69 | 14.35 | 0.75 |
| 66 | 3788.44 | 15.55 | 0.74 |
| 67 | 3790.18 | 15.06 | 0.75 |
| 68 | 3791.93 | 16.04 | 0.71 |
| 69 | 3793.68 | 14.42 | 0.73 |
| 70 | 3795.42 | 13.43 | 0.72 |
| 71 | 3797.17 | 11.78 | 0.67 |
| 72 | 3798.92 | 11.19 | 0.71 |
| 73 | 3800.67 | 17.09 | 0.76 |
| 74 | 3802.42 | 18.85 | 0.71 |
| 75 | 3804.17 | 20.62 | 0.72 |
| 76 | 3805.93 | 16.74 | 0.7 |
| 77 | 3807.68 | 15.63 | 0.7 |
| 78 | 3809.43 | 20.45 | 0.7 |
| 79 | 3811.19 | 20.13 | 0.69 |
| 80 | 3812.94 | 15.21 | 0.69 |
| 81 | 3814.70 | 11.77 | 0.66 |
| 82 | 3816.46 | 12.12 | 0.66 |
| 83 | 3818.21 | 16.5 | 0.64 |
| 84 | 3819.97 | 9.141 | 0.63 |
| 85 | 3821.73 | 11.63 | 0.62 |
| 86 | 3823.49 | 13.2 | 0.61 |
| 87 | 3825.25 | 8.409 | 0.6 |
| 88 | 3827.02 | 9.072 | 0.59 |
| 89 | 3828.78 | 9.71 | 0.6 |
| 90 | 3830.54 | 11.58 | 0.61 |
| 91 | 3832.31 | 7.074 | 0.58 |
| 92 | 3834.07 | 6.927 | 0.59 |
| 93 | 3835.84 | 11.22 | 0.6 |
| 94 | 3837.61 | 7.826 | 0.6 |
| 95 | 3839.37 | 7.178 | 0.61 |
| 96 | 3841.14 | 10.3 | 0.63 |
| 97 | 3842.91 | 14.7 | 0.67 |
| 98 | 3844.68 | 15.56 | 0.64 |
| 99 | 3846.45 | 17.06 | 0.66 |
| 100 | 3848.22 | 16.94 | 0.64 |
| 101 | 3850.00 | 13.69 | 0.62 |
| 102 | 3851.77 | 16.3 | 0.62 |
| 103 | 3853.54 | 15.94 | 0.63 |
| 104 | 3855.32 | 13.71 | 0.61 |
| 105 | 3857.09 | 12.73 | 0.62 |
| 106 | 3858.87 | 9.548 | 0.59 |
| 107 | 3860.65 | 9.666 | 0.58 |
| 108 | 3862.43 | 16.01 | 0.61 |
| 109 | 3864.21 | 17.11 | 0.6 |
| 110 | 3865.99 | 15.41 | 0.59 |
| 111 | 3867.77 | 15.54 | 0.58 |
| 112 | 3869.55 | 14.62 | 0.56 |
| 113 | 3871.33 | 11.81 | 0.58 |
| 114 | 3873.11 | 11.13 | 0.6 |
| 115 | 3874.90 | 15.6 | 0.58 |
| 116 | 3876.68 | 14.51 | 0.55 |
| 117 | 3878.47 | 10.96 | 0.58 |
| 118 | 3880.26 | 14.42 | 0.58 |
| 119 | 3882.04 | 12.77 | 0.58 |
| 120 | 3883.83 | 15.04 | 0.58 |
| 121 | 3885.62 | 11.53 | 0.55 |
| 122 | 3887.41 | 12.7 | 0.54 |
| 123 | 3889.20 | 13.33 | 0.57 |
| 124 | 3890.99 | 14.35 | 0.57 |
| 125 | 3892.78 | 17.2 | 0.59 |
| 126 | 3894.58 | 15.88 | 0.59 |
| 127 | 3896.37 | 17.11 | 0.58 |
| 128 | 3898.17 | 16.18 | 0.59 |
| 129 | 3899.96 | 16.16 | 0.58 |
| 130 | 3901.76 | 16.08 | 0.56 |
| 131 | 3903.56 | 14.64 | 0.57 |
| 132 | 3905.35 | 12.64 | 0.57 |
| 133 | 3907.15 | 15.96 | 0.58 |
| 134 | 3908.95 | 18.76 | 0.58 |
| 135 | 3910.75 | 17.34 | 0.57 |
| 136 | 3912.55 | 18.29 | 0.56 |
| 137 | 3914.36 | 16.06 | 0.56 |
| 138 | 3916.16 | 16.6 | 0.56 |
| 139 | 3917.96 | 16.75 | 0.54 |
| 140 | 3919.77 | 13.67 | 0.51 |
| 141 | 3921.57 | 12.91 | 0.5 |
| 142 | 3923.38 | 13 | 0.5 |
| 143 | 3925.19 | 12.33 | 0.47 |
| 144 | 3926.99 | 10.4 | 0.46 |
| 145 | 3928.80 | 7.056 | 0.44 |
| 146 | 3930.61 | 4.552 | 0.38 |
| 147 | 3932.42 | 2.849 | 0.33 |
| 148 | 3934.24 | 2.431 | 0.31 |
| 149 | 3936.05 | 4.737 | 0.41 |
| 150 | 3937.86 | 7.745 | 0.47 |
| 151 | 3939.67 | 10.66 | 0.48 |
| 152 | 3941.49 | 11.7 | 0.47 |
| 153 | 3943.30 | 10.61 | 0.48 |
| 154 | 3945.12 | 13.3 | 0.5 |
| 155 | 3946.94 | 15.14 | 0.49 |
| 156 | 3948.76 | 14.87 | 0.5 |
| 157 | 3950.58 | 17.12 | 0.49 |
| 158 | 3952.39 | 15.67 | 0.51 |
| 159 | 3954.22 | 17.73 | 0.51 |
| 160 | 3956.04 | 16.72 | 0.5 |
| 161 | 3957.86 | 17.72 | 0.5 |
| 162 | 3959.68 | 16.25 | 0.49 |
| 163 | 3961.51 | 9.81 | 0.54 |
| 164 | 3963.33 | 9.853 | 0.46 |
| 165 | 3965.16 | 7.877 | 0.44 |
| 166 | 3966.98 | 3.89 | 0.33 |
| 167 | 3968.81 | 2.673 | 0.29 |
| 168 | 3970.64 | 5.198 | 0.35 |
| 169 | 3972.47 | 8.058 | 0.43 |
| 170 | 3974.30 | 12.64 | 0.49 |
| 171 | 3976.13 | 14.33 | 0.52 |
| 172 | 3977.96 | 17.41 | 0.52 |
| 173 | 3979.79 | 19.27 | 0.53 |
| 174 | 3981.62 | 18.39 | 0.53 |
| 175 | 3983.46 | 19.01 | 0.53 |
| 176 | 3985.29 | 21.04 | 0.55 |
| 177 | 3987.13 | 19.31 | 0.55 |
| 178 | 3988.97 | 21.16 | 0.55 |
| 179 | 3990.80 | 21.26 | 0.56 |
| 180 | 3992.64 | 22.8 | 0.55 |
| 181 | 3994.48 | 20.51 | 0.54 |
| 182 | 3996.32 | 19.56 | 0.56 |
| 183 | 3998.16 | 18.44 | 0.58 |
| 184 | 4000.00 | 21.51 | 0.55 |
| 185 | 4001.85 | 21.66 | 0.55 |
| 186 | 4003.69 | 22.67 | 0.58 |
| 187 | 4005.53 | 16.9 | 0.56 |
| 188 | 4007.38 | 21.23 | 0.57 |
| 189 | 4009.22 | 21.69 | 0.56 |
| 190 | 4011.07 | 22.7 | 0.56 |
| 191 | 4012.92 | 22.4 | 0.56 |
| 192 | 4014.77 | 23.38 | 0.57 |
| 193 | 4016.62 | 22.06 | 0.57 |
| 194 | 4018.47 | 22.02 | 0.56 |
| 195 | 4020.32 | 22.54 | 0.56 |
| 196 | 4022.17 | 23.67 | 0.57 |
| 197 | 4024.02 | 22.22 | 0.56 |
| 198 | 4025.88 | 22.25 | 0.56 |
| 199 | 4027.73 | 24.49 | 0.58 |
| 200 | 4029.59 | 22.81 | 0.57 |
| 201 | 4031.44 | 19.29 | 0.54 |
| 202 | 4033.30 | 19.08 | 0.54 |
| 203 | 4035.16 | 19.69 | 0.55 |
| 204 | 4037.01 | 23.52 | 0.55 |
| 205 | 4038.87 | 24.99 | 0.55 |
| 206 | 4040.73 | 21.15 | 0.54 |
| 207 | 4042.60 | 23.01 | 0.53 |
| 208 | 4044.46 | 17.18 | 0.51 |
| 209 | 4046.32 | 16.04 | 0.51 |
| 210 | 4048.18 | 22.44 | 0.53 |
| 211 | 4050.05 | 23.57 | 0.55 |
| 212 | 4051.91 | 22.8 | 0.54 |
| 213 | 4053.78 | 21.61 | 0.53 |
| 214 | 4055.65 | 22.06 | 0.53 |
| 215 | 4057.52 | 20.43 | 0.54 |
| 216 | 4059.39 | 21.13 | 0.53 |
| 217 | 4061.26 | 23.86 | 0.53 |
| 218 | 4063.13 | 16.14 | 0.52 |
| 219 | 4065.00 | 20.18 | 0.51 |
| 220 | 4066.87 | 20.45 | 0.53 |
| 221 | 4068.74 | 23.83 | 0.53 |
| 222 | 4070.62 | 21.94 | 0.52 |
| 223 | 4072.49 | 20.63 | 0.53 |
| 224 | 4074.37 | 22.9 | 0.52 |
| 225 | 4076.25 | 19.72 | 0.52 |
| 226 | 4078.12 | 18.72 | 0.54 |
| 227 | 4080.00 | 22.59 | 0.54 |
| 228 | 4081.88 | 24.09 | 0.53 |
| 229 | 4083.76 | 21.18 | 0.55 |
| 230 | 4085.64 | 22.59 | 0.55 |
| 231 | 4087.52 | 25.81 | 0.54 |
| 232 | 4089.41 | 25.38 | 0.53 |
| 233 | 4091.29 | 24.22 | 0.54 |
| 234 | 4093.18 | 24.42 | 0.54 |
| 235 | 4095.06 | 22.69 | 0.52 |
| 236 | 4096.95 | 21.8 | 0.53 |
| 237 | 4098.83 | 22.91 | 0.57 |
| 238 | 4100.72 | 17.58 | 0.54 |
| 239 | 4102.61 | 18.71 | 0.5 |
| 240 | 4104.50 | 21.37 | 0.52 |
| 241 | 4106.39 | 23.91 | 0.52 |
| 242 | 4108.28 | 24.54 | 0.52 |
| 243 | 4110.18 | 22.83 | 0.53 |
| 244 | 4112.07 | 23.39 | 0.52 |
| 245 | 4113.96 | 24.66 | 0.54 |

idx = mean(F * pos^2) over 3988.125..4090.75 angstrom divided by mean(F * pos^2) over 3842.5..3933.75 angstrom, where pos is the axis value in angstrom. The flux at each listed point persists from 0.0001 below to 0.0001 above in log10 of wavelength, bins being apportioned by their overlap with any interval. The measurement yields 1.7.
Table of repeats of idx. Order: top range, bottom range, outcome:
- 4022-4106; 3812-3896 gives 1.87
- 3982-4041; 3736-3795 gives 1.59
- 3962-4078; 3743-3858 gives 1.52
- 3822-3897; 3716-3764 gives 1.09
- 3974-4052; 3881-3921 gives 1.43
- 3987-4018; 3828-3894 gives 1.74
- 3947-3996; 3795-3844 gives 1.27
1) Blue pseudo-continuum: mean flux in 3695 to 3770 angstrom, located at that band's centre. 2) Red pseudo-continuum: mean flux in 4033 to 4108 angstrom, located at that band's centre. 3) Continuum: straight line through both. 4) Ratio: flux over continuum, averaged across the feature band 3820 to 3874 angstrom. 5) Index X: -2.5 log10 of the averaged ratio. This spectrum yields 0.317 mag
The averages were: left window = 13.8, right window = 21.7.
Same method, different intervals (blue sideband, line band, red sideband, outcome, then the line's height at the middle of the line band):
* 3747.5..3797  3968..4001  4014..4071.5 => 0.21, 20.4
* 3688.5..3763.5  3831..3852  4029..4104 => 0.35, 16.4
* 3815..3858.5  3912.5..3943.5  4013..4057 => 0.48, 16.5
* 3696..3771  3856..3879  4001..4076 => 0.27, 17.2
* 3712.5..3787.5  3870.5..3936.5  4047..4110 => 0.34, 18.1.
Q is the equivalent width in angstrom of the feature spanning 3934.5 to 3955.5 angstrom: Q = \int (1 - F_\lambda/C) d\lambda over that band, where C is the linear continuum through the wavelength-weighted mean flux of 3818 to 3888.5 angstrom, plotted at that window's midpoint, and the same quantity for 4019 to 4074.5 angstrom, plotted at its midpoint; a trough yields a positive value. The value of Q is 5.6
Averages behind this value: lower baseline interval 12.6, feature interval 12.4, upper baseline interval 21.5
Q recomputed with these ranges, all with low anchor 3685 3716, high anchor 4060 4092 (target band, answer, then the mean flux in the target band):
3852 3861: 2.7 angstrom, 12.8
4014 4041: -1.4 angstrom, 22.2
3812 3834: 8.1 angstrom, 11.2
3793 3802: 1.7 angstrom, 13.8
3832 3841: 4.8 angstrom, 8.3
